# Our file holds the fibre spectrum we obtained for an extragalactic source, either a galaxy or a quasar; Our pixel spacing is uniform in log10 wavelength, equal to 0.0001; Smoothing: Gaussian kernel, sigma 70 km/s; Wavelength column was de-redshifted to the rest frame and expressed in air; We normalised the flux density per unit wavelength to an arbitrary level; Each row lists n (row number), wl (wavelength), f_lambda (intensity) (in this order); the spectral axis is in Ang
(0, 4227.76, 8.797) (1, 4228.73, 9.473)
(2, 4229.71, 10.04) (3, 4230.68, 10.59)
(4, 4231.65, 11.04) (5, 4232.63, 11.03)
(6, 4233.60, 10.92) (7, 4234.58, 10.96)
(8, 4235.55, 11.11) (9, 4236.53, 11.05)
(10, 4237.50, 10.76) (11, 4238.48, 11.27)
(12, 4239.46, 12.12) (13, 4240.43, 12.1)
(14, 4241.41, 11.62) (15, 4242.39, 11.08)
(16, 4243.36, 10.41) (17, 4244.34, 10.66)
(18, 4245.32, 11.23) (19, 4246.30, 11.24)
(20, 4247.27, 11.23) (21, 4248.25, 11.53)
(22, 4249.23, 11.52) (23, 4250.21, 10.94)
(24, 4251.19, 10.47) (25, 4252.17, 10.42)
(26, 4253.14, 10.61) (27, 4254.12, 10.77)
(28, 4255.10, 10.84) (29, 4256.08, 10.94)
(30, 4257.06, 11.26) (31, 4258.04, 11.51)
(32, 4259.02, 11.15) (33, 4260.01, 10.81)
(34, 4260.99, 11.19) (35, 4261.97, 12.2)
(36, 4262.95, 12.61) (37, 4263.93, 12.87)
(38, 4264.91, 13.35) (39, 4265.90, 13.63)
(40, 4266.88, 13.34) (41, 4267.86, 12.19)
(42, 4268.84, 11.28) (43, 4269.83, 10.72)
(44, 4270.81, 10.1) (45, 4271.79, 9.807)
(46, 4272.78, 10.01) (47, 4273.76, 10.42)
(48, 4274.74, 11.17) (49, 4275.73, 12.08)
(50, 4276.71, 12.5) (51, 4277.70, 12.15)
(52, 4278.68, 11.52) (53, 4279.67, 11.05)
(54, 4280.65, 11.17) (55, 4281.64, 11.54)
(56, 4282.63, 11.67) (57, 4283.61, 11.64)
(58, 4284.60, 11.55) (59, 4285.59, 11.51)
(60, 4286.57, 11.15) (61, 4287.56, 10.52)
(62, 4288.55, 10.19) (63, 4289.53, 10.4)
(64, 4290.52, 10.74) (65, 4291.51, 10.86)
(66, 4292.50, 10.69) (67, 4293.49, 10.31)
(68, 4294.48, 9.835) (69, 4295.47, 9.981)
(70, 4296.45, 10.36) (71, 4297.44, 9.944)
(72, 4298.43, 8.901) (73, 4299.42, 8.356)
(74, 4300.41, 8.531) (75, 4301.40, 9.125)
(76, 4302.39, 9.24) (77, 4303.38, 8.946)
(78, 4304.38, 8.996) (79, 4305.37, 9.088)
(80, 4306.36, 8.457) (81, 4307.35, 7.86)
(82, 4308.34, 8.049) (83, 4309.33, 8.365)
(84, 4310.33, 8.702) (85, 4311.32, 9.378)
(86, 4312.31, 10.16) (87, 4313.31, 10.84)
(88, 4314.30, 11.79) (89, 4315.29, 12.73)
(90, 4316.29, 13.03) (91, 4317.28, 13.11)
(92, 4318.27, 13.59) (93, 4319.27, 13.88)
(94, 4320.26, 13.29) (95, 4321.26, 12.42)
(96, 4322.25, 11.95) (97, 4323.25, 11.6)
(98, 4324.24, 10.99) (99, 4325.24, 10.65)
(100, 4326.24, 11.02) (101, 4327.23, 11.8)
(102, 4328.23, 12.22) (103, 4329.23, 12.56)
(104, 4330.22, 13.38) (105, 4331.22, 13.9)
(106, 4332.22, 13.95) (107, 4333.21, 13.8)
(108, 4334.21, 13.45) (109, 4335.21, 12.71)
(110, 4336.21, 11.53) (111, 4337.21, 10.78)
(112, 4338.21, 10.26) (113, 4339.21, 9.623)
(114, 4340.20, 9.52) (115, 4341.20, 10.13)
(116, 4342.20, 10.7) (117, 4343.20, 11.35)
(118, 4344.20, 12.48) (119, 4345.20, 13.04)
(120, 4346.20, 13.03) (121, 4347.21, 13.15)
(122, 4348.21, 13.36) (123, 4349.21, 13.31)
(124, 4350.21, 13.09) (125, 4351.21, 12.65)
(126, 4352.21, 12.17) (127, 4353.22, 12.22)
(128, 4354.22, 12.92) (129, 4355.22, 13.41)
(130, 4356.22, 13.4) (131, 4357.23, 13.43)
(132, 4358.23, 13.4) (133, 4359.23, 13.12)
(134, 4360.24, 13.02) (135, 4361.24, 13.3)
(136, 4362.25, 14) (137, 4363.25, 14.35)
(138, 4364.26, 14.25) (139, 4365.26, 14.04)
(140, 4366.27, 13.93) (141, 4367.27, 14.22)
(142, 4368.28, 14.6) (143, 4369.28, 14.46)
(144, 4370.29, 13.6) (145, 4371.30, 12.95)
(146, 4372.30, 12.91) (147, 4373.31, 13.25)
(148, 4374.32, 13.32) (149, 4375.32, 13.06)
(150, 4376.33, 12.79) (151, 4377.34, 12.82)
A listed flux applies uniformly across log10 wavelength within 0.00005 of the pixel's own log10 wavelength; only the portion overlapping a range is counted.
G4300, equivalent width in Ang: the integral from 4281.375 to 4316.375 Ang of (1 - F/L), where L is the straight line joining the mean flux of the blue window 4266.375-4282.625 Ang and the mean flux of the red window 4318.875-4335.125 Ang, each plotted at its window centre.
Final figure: 5.4 Ang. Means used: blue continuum 11.3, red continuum 12.6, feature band 10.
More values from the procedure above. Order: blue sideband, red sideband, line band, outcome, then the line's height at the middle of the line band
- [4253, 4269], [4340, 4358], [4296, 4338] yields 4.2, 12.2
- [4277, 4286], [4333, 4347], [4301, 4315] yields 2.8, 11.6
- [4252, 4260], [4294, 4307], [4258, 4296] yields -4.5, 10.1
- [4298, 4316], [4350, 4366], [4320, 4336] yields -2.1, 11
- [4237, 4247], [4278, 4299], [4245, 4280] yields -1.2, 11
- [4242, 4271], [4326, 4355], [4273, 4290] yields 0.5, 11.7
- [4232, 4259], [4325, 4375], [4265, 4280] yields 0.0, 11.5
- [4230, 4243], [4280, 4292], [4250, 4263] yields 0.1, 11.1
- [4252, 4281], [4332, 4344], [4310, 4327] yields -0.4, 11.5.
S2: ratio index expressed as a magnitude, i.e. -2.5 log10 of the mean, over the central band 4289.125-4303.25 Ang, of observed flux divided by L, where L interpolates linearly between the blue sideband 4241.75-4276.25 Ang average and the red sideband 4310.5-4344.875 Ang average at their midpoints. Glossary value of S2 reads 0.19 mag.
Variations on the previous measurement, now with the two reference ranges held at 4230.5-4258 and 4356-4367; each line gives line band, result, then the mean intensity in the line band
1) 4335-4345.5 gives 0.20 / 11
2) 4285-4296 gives 0.15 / 10.6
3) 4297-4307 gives 0.35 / 8.93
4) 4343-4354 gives 0.05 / 12.7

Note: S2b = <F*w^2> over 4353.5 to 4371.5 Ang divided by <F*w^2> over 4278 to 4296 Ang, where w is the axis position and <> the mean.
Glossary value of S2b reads 1.30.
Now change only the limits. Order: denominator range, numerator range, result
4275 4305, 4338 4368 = 1.25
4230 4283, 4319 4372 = 1.17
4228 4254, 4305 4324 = 1.04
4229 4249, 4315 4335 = 1.19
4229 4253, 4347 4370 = 1.29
